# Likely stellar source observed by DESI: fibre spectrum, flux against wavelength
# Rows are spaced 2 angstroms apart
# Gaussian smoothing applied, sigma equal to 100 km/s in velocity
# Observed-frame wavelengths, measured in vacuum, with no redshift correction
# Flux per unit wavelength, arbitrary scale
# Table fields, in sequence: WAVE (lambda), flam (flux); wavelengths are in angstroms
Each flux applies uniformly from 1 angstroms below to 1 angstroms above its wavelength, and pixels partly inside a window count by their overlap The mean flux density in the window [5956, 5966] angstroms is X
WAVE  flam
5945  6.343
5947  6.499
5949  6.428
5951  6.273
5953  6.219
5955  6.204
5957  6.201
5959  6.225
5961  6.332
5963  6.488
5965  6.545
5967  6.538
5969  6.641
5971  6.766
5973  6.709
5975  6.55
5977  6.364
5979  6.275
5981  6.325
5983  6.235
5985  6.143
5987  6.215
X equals 6.36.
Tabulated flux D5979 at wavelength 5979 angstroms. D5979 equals 6.275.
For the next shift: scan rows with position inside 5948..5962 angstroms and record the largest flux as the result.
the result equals 6.428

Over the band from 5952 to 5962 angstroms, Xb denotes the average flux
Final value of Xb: 6.24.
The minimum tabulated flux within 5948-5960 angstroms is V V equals 6.201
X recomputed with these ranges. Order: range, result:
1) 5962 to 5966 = 6.52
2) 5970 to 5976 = 6.67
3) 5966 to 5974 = 6.66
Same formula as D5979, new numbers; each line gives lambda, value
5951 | 6.273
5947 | 6.499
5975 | 6.55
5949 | 6.428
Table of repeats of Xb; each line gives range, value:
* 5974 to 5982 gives 6.38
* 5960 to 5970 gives 6.51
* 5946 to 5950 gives 6.46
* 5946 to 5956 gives 6.32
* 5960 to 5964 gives 6.41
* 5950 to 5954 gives 6.25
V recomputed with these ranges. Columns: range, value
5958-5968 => 6.225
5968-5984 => 6.235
